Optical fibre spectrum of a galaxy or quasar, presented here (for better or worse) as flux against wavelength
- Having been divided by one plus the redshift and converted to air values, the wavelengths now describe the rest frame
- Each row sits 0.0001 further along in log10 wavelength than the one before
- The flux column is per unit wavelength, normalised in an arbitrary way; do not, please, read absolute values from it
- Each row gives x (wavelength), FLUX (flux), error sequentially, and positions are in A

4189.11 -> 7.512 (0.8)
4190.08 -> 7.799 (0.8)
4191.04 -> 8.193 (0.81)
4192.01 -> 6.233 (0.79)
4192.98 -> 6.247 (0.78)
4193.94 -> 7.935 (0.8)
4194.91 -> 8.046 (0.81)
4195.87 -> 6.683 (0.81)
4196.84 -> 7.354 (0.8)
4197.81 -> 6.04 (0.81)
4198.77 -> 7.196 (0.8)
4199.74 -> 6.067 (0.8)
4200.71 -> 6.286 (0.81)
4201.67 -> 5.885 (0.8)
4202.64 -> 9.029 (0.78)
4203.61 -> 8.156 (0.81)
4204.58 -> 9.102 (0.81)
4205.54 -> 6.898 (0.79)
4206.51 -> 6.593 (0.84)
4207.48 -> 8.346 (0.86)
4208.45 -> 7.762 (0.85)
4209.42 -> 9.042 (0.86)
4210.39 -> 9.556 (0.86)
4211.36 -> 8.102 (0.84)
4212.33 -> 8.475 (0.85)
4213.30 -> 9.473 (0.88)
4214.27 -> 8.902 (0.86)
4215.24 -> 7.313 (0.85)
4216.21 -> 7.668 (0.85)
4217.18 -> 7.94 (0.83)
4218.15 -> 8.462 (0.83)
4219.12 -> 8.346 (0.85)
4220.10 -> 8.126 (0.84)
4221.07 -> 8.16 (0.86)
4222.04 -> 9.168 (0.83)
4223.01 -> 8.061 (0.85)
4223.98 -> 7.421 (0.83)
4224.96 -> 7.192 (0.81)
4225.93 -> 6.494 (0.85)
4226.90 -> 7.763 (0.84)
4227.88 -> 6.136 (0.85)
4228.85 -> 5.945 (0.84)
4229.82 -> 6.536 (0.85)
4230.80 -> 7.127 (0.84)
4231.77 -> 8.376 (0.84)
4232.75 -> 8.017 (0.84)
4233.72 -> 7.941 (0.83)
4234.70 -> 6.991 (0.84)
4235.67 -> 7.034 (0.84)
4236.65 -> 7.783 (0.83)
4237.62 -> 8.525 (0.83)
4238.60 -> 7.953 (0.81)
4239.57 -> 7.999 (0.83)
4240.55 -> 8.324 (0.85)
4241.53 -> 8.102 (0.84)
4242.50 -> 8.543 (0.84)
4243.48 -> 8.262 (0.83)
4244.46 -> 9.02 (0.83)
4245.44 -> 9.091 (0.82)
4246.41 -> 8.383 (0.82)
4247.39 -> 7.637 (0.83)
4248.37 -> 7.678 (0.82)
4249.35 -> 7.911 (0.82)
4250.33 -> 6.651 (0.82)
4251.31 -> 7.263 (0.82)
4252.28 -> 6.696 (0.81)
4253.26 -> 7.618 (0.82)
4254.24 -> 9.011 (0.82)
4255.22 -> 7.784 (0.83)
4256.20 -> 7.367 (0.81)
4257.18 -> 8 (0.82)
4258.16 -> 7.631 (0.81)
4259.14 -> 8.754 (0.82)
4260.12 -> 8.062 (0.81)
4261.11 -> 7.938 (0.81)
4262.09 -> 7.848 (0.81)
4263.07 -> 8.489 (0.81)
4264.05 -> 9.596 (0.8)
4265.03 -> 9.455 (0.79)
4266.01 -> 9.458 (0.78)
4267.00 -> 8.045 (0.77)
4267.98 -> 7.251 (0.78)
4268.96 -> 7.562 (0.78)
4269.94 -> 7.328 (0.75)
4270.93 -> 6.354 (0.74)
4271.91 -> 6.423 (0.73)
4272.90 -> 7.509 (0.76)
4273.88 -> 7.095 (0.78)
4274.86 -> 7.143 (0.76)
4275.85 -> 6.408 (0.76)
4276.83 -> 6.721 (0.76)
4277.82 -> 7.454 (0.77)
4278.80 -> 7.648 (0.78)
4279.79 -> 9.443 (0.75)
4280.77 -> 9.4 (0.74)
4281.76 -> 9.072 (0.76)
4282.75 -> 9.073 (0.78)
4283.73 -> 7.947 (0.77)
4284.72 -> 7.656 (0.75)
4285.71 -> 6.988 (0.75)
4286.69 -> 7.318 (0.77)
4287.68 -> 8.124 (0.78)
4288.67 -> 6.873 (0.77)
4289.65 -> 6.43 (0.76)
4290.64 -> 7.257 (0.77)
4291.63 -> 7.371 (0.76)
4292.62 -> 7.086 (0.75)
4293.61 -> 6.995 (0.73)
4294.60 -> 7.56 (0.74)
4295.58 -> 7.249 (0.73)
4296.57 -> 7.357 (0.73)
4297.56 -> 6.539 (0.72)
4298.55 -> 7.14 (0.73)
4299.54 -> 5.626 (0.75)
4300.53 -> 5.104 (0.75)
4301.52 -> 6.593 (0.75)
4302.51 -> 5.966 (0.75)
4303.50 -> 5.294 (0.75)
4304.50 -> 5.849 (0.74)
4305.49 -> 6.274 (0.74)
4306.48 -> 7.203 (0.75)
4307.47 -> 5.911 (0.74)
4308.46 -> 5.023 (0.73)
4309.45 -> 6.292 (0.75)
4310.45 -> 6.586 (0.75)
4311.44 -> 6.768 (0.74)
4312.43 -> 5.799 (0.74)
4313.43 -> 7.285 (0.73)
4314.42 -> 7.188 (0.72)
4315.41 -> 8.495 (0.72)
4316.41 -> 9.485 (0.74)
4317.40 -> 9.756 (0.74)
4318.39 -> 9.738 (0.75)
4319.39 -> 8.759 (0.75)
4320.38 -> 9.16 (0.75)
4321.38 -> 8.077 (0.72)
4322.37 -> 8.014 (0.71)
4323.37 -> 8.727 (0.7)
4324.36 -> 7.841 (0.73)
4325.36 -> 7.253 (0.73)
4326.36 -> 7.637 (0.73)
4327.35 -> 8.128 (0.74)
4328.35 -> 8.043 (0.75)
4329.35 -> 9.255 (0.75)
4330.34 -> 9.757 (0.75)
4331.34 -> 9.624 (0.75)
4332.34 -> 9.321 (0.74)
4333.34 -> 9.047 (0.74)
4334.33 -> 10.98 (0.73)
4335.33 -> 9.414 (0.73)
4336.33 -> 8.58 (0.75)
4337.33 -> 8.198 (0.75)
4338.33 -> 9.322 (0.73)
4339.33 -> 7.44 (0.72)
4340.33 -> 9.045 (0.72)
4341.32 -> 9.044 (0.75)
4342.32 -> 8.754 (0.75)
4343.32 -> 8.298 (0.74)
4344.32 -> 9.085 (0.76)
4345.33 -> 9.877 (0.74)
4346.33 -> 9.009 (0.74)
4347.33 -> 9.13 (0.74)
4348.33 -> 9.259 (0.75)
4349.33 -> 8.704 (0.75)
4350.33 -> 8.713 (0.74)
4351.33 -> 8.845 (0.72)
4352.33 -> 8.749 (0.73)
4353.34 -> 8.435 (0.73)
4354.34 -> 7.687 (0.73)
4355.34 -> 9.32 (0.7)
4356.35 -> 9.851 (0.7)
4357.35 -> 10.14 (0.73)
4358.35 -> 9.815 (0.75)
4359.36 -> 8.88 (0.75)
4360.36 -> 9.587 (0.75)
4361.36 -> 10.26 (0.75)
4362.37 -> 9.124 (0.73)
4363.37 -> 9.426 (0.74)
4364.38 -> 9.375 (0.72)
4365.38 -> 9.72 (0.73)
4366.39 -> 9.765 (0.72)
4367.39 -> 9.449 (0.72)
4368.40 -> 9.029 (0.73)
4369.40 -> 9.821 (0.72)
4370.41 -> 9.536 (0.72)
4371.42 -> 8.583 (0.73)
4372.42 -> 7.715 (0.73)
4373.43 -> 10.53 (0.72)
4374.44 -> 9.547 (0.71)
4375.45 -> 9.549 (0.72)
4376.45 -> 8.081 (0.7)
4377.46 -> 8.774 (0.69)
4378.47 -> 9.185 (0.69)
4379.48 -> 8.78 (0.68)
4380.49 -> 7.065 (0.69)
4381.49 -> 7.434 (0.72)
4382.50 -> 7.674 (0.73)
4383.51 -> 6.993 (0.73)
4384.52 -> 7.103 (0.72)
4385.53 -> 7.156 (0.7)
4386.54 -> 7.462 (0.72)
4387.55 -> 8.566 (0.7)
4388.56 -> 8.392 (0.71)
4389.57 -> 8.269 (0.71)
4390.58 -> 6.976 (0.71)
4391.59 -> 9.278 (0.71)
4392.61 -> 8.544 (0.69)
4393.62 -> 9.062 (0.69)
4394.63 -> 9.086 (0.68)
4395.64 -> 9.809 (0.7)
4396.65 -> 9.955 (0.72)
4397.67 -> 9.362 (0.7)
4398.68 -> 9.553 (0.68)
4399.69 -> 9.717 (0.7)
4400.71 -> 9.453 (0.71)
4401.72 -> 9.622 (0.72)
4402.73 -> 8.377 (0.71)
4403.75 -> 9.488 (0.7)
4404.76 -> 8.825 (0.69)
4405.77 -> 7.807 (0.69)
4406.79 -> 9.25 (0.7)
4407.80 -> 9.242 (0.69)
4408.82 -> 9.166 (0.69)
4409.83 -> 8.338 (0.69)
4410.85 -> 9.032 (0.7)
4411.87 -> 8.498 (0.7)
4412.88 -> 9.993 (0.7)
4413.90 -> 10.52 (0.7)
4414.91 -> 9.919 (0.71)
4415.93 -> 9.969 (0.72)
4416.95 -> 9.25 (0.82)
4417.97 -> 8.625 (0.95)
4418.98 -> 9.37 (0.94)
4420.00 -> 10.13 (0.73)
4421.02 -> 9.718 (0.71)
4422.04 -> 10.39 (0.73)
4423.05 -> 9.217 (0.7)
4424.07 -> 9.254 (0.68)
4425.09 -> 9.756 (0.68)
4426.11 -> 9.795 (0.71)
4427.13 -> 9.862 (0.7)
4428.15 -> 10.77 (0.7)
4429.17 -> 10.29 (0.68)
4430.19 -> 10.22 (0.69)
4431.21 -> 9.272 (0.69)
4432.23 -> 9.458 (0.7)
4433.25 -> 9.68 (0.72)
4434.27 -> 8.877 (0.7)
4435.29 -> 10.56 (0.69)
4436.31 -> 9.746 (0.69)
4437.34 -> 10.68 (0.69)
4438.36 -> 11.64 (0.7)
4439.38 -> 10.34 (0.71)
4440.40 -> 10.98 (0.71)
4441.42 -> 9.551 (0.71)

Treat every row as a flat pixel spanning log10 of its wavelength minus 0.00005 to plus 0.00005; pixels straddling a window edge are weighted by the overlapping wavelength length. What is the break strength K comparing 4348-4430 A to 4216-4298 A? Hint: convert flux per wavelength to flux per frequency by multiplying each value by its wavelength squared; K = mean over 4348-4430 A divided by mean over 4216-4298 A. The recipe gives 1.2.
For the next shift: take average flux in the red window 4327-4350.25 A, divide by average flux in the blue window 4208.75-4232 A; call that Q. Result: 1.1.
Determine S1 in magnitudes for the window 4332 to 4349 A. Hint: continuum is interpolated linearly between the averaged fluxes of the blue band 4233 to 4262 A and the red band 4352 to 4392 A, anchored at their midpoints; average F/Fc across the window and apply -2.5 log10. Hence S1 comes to -0.06 mag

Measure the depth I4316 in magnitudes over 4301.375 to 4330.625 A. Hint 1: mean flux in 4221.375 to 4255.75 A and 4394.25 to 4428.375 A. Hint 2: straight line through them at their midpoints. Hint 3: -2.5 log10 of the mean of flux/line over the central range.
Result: 0.13 mag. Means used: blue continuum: 7.73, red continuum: 9.44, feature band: 7.54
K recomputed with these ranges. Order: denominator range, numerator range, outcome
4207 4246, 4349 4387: 1.18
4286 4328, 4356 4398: 1.27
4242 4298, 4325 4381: 1.21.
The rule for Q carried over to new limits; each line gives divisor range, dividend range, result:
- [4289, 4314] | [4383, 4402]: 1.33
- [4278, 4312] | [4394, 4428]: 1.34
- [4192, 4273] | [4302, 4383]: 1.10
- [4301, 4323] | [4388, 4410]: 1.24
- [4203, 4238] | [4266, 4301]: 0.94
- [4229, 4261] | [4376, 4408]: 1.09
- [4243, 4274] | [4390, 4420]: 1.16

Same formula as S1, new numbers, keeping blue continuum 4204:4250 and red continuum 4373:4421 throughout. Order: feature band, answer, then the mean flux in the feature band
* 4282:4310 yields 0.22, 6.81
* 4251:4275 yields 0.04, 7.84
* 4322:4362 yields -0.04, 8.93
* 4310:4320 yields 0.06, 8.01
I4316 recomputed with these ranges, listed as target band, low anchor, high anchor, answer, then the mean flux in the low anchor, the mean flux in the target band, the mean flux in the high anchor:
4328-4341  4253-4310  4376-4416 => -0.139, 7.37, 9.09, 8.73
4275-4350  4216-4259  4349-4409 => 0.069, 7.79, 7.87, 8.89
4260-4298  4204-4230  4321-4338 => 0.091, 7.91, 7.68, 8.71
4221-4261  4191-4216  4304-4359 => 0.014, 7.64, 7.76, 8.4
